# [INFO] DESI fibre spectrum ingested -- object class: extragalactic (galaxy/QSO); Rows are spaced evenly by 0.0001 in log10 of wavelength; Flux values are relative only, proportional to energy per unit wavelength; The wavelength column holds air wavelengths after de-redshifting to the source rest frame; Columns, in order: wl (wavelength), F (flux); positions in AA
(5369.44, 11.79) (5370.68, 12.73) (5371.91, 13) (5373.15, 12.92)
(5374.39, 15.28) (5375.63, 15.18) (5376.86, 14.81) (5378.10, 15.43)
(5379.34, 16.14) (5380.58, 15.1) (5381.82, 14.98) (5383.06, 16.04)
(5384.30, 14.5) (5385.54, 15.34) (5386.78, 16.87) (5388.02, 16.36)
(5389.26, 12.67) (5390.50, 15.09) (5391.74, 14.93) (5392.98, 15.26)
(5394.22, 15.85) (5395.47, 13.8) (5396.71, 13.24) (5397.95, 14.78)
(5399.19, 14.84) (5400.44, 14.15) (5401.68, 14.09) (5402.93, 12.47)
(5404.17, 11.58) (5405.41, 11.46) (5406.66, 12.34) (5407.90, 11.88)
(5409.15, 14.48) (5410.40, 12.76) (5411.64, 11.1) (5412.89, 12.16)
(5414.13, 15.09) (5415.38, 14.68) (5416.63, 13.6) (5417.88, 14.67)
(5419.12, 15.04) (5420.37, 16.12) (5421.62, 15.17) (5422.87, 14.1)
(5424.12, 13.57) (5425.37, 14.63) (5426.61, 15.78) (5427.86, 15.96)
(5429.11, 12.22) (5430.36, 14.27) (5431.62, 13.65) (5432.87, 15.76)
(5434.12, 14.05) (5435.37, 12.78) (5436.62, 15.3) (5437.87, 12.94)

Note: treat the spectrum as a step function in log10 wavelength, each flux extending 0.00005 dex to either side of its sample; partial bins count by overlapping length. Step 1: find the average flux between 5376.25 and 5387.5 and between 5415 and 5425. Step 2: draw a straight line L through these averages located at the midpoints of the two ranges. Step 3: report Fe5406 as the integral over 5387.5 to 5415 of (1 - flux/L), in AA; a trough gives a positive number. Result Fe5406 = 2.5 AA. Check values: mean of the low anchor 15.5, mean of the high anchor 14.6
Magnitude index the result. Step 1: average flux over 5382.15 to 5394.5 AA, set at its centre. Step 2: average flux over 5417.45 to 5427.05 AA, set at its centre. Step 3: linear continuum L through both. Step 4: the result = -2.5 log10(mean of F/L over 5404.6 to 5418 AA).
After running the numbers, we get 0.15 mag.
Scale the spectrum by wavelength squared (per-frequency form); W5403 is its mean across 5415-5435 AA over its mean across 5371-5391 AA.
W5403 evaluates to 1.0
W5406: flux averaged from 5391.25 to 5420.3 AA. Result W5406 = 13.7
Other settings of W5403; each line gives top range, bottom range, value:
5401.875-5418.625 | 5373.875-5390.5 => 0.86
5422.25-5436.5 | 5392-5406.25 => 1.05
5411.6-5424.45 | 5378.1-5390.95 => 0.94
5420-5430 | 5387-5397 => 1.00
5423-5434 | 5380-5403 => 0.99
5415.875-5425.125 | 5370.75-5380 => 1.02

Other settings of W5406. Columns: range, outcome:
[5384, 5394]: 15.2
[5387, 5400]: 14.7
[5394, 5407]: 13.5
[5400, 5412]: 12.6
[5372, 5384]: 15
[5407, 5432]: 14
